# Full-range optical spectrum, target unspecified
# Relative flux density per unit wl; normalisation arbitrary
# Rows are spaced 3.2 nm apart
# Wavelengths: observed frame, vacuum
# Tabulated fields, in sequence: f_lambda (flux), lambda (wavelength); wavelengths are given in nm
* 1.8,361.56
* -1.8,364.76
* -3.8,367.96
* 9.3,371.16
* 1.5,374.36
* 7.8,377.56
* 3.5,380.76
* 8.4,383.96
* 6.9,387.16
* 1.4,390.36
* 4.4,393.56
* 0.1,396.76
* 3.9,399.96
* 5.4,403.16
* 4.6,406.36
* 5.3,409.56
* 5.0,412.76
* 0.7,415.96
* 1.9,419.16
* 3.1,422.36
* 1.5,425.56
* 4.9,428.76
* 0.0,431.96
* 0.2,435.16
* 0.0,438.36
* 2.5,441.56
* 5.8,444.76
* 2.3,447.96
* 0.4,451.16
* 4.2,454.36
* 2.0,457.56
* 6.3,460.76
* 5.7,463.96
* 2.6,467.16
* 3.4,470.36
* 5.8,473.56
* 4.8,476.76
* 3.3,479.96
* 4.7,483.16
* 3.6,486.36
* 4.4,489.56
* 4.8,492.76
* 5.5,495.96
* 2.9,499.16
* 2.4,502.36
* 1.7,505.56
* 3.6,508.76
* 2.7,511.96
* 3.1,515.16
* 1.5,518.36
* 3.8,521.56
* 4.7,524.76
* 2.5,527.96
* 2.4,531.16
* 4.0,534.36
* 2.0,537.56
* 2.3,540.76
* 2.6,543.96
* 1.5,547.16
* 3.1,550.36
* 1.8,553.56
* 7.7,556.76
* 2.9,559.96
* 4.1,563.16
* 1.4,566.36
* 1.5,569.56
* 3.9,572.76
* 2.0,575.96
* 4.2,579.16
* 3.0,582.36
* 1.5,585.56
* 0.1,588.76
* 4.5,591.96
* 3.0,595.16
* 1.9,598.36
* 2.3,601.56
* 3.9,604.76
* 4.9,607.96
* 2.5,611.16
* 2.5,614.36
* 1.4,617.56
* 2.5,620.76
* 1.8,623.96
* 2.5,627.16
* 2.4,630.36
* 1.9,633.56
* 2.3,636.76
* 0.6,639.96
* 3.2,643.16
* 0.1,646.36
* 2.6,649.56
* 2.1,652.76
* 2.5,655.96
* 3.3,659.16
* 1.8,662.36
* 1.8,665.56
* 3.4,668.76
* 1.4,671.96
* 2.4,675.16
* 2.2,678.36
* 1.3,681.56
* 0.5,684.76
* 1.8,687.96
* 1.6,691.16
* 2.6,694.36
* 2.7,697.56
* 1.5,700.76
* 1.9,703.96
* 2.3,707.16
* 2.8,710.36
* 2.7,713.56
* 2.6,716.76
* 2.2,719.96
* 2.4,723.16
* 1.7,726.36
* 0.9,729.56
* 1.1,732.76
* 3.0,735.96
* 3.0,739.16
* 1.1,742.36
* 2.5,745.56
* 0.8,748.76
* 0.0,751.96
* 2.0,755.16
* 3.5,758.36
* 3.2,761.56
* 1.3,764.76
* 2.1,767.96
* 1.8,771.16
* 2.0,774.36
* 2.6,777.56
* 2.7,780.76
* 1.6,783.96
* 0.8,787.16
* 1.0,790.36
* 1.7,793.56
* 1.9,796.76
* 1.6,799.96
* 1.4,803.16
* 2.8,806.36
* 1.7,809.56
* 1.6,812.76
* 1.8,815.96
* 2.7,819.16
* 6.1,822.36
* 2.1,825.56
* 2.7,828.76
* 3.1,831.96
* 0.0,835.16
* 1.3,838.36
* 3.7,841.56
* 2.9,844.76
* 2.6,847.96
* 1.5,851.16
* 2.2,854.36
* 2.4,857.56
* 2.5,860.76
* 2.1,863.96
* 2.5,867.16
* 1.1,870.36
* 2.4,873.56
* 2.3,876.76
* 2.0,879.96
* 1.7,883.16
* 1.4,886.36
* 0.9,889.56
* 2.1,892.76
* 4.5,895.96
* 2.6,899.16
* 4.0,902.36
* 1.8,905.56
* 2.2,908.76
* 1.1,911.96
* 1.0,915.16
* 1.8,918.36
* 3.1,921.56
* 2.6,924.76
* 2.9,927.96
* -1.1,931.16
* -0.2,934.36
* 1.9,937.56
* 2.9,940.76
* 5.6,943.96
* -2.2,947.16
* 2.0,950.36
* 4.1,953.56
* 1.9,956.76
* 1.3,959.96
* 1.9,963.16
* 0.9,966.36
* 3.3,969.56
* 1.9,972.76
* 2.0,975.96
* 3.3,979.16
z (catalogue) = 1.205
